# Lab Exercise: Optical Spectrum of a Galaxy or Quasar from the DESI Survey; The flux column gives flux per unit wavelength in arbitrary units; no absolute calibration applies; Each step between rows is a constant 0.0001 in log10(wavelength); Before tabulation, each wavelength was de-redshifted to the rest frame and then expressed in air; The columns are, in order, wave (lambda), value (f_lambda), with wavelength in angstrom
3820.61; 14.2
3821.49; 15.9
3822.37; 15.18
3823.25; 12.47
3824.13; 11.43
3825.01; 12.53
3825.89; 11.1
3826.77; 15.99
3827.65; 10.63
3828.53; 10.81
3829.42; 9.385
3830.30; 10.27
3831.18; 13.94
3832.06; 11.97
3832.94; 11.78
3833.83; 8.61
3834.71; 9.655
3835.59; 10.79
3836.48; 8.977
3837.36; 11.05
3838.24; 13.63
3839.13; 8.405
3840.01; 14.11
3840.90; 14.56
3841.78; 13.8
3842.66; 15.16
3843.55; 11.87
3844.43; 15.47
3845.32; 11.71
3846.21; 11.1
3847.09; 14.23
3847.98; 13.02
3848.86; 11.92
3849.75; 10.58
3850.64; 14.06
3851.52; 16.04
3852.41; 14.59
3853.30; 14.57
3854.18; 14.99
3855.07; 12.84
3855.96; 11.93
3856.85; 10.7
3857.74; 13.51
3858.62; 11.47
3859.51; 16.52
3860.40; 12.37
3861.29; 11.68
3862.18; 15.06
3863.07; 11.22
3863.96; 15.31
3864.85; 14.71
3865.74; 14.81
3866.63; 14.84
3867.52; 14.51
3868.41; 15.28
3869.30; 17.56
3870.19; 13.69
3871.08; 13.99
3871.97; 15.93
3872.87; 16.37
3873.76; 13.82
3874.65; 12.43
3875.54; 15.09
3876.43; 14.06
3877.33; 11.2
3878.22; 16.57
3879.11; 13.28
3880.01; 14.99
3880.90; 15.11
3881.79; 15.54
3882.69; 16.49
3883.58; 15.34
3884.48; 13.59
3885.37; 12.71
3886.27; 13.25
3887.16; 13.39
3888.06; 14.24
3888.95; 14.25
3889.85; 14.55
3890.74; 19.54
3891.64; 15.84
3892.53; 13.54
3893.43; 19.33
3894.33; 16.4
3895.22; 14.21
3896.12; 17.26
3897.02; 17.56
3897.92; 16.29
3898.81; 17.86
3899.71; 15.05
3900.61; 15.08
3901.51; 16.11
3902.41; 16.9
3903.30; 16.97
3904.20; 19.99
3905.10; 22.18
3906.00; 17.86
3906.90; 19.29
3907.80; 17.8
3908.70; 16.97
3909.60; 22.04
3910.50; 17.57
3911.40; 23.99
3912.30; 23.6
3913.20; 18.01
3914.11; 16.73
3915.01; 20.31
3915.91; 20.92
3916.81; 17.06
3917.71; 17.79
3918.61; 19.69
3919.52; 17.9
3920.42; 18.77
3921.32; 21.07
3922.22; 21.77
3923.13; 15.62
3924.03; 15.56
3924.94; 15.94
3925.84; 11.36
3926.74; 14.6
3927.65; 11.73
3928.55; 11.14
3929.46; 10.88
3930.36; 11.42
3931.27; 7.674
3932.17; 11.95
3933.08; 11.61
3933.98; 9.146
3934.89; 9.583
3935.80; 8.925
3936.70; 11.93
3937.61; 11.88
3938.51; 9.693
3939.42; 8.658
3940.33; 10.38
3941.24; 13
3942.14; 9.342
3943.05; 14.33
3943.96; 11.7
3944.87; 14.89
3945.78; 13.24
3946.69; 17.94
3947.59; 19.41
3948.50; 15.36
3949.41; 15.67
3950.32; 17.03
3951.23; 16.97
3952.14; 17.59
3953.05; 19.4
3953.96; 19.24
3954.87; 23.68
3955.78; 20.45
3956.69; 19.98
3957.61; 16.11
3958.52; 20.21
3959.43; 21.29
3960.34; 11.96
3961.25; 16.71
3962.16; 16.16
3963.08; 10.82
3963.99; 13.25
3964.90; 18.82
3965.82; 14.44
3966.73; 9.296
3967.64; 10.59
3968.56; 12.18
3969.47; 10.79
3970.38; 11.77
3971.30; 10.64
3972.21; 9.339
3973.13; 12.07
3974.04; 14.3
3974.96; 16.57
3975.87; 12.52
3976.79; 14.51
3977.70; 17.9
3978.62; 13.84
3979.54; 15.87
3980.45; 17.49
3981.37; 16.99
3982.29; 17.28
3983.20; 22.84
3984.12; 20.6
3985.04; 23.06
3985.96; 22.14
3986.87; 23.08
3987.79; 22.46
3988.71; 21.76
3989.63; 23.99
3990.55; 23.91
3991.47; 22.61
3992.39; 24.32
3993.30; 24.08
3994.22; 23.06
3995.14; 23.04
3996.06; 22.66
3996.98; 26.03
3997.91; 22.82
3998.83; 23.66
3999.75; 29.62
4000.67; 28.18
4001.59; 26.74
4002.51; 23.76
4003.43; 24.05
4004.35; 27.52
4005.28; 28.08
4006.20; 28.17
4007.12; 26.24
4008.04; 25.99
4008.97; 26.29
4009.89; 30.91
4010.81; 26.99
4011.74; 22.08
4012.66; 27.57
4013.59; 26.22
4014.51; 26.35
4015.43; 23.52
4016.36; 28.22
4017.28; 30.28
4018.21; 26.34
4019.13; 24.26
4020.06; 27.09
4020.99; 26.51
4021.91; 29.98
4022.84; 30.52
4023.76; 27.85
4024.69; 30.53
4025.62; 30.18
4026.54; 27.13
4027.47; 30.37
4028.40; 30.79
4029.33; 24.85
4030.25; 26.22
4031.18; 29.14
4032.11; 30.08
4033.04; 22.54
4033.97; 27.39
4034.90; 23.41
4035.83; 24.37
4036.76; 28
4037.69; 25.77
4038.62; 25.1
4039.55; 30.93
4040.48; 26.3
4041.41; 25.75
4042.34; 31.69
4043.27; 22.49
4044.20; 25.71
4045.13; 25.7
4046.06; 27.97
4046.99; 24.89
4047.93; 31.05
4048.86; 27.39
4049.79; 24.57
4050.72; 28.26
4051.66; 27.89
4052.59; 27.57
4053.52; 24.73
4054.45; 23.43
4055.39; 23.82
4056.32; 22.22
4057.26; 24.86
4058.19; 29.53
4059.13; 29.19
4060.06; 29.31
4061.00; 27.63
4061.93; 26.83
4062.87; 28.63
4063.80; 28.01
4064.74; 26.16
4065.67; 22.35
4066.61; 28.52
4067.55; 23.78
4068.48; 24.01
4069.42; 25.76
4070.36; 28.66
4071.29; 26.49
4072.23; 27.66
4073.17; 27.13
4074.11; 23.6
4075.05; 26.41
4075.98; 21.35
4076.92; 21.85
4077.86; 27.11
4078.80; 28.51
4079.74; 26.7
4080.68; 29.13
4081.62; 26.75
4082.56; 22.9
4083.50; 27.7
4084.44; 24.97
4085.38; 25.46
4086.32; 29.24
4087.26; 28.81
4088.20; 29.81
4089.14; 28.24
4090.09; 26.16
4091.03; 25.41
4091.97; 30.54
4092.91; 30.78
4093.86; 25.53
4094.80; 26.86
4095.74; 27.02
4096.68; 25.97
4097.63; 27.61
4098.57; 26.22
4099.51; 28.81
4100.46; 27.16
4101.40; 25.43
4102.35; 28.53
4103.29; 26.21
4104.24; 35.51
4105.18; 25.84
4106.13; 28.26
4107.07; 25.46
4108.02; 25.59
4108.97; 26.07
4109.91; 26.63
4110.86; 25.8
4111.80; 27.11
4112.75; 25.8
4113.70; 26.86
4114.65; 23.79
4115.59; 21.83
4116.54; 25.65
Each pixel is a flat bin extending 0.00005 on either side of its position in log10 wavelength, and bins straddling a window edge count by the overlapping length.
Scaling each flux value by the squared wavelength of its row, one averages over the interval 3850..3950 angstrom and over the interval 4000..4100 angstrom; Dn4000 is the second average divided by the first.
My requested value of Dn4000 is 1.92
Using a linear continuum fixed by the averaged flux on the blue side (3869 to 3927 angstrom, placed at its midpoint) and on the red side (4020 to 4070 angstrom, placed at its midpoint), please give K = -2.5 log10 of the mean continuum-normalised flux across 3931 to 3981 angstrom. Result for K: 0.41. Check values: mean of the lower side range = 16.6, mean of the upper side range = 26.9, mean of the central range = 14.2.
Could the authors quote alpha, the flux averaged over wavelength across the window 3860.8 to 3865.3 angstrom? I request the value 13.6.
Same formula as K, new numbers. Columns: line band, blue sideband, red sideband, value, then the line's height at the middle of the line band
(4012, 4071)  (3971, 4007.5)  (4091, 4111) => -0.121 mag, 24.1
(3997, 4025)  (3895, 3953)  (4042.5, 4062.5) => -0.167 mag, 23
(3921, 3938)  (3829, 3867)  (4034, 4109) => 0.359 mag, 17.8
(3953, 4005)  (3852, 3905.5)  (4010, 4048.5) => 0.217 mag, 23.1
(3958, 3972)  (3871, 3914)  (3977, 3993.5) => 0.380 mag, 19.7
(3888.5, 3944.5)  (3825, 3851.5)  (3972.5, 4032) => 0.133 mag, 17.8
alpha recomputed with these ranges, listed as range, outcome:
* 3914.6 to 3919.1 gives 19.1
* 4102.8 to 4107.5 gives 28.3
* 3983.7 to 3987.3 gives 22.2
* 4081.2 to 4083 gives 24.8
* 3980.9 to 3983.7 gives 19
